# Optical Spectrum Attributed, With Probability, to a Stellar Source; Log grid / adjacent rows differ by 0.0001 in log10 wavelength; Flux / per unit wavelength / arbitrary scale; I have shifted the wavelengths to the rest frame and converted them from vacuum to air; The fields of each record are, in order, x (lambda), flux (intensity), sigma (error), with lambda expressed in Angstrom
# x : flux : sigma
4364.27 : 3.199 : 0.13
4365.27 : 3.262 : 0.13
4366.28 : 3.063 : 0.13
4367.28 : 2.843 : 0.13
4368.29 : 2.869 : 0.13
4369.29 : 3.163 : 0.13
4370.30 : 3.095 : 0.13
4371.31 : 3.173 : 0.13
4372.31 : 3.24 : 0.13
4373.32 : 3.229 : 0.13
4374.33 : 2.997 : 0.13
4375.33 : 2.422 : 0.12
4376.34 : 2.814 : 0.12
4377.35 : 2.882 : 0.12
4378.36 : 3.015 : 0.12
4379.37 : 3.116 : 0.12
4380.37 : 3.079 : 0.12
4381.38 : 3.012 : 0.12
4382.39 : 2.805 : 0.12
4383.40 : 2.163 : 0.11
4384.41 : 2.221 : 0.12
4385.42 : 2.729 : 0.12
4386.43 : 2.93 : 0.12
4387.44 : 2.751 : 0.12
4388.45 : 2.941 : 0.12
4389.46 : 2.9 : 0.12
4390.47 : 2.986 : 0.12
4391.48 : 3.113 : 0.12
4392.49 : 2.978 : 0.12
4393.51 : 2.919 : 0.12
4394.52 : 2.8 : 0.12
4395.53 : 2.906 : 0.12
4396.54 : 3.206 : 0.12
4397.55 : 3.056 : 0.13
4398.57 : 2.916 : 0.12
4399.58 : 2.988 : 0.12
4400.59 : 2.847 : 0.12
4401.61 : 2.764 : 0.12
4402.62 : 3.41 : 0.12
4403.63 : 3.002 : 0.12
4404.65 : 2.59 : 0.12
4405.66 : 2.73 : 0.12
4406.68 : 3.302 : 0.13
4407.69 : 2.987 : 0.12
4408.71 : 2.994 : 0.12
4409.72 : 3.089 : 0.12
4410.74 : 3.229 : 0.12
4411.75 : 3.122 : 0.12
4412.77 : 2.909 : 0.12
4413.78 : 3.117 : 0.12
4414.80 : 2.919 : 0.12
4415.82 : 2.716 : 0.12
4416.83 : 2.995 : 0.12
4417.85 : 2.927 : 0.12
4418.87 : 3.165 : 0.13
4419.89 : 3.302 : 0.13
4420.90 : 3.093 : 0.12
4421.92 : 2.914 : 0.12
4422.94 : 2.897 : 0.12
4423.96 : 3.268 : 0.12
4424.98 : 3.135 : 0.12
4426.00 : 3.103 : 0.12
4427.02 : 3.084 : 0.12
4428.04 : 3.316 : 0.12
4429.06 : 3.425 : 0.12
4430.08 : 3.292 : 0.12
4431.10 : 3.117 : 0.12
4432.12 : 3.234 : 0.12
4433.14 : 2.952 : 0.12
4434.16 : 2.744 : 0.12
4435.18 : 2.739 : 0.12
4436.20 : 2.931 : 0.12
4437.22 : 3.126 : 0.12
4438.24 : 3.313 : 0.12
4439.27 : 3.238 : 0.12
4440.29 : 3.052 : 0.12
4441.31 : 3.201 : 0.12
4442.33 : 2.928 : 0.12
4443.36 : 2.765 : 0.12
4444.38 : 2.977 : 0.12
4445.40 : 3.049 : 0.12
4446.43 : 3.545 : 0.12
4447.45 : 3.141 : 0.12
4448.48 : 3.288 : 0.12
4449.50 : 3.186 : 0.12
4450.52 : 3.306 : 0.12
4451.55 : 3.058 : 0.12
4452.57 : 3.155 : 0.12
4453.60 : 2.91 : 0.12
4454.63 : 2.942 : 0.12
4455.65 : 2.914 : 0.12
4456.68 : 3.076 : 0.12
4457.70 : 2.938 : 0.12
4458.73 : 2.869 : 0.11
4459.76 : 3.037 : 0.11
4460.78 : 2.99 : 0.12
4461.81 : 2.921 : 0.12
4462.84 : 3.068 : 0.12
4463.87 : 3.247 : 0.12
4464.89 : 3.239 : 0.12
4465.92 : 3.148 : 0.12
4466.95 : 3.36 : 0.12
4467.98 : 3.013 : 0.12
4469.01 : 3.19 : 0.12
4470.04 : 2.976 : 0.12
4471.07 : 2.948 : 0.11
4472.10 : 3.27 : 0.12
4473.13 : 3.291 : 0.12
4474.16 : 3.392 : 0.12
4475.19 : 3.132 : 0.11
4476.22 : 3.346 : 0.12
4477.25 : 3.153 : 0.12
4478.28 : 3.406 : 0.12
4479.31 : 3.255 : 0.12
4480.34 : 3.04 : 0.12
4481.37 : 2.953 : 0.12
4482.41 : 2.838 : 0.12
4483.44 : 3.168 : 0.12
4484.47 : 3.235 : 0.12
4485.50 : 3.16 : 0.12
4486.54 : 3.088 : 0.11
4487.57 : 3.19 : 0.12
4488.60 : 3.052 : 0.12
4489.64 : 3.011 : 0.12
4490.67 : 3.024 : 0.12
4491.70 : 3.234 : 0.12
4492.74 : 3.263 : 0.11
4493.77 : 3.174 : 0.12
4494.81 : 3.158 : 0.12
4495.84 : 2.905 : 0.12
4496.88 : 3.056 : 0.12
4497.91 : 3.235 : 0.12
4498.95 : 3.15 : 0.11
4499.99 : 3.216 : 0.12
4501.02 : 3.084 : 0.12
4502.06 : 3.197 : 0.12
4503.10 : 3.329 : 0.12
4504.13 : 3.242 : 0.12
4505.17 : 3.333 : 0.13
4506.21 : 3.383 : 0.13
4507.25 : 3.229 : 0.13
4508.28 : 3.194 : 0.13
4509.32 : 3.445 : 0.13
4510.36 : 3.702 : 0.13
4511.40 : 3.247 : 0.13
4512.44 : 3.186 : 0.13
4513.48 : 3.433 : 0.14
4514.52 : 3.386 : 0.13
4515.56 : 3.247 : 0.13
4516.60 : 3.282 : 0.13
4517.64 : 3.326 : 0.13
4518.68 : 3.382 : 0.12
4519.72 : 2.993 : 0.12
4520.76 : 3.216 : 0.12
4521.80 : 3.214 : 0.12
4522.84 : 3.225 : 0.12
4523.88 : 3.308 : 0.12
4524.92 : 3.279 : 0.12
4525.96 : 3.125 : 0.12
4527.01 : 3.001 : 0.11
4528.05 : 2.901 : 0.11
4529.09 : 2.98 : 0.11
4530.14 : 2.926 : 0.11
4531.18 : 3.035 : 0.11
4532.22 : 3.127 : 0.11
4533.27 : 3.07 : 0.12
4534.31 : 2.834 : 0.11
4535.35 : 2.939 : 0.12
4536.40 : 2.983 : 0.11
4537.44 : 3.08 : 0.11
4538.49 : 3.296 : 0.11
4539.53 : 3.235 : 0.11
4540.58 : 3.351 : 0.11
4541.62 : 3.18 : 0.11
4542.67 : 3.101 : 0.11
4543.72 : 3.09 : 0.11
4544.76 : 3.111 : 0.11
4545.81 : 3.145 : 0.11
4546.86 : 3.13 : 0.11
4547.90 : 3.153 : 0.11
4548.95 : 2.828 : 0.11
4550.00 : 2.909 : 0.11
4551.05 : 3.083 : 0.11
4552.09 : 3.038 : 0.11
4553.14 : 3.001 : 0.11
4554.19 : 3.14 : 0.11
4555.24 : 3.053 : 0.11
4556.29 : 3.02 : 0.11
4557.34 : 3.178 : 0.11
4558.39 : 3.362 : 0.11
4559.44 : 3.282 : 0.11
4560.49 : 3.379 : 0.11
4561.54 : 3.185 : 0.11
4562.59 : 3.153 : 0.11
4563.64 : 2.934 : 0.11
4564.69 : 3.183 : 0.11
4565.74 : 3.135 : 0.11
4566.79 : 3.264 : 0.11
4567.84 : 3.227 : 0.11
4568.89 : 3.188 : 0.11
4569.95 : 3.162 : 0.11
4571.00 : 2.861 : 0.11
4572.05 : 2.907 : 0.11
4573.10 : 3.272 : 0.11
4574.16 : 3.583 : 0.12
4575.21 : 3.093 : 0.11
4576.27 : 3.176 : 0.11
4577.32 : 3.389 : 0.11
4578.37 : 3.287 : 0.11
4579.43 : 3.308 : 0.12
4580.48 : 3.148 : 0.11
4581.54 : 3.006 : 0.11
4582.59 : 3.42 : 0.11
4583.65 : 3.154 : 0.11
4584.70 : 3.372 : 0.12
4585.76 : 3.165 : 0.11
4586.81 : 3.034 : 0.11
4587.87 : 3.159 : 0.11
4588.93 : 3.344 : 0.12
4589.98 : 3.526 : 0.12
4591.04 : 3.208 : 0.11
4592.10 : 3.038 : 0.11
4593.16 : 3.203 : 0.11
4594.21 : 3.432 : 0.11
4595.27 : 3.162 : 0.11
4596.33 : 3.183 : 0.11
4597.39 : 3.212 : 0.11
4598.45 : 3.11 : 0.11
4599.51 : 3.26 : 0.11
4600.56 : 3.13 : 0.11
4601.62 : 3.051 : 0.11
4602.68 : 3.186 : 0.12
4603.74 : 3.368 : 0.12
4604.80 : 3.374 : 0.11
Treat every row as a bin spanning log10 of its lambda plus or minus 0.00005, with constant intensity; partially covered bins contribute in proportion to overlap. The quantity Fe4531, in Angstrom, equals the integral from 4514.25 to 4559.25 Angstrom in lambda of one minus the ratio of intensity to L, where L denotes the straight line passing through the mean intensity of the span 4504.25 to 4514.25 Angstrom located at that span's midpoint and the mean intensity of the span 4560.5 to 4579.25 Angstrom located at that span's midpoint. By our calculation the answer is 2.1 Angstrom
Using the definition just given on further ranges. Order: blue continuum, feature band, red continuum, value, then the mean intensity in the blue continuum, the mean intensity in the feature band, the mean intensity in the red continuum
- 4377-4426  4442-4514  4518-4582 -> -2.44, 2.96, 3.15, 3.13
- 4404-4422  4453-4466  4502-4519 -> 0.58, 3.01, 3.02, 3.33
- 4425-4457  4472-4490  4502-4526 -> 0.23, 3.1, 3.16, 3.29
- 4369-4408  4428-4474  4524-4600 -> -1.40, 2.93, 3.1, 3.15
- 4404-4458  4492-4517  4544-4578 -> -1.16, 3.07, 3.25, 3.14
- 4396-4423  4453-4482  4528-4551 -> -0.69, 3.01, 3.11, 3.07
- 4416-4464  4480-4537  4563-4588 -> -0.55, 3.08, 3.16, 3.19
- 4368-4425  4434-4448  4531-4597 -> -0.22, 2.96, 3.06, 3.16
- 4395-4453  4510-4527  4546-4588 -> -0.79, 3.07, 3.27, 3.16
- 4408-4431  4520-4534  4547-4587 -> 0.18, 3.09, 3.1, 3.16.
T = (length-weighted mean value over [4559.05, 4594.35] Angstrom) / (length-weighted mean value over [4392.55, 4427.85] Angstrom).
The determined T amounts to 1.1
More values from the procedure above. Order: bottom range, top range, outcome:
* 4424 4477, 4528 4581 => 1.01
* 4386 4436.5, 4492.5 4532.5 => 1.06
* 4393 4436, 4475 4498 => 1.03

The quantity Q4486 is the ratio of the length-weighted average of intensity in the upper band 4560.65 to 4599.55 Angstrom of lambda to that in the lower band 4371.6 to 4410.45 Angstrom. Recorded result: 1.1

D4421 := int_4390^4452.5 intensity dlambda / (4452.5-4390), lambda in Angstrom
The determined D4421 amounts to 3.06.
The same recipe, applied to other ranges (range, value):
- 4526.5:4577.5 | 3.11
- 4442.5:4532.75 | 3.16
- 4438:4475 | 3.11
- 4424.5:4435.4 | 3.11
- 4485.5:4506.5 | 3.16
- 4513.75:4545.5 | 3.14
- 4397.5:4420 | 3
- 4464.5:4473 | 3.15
